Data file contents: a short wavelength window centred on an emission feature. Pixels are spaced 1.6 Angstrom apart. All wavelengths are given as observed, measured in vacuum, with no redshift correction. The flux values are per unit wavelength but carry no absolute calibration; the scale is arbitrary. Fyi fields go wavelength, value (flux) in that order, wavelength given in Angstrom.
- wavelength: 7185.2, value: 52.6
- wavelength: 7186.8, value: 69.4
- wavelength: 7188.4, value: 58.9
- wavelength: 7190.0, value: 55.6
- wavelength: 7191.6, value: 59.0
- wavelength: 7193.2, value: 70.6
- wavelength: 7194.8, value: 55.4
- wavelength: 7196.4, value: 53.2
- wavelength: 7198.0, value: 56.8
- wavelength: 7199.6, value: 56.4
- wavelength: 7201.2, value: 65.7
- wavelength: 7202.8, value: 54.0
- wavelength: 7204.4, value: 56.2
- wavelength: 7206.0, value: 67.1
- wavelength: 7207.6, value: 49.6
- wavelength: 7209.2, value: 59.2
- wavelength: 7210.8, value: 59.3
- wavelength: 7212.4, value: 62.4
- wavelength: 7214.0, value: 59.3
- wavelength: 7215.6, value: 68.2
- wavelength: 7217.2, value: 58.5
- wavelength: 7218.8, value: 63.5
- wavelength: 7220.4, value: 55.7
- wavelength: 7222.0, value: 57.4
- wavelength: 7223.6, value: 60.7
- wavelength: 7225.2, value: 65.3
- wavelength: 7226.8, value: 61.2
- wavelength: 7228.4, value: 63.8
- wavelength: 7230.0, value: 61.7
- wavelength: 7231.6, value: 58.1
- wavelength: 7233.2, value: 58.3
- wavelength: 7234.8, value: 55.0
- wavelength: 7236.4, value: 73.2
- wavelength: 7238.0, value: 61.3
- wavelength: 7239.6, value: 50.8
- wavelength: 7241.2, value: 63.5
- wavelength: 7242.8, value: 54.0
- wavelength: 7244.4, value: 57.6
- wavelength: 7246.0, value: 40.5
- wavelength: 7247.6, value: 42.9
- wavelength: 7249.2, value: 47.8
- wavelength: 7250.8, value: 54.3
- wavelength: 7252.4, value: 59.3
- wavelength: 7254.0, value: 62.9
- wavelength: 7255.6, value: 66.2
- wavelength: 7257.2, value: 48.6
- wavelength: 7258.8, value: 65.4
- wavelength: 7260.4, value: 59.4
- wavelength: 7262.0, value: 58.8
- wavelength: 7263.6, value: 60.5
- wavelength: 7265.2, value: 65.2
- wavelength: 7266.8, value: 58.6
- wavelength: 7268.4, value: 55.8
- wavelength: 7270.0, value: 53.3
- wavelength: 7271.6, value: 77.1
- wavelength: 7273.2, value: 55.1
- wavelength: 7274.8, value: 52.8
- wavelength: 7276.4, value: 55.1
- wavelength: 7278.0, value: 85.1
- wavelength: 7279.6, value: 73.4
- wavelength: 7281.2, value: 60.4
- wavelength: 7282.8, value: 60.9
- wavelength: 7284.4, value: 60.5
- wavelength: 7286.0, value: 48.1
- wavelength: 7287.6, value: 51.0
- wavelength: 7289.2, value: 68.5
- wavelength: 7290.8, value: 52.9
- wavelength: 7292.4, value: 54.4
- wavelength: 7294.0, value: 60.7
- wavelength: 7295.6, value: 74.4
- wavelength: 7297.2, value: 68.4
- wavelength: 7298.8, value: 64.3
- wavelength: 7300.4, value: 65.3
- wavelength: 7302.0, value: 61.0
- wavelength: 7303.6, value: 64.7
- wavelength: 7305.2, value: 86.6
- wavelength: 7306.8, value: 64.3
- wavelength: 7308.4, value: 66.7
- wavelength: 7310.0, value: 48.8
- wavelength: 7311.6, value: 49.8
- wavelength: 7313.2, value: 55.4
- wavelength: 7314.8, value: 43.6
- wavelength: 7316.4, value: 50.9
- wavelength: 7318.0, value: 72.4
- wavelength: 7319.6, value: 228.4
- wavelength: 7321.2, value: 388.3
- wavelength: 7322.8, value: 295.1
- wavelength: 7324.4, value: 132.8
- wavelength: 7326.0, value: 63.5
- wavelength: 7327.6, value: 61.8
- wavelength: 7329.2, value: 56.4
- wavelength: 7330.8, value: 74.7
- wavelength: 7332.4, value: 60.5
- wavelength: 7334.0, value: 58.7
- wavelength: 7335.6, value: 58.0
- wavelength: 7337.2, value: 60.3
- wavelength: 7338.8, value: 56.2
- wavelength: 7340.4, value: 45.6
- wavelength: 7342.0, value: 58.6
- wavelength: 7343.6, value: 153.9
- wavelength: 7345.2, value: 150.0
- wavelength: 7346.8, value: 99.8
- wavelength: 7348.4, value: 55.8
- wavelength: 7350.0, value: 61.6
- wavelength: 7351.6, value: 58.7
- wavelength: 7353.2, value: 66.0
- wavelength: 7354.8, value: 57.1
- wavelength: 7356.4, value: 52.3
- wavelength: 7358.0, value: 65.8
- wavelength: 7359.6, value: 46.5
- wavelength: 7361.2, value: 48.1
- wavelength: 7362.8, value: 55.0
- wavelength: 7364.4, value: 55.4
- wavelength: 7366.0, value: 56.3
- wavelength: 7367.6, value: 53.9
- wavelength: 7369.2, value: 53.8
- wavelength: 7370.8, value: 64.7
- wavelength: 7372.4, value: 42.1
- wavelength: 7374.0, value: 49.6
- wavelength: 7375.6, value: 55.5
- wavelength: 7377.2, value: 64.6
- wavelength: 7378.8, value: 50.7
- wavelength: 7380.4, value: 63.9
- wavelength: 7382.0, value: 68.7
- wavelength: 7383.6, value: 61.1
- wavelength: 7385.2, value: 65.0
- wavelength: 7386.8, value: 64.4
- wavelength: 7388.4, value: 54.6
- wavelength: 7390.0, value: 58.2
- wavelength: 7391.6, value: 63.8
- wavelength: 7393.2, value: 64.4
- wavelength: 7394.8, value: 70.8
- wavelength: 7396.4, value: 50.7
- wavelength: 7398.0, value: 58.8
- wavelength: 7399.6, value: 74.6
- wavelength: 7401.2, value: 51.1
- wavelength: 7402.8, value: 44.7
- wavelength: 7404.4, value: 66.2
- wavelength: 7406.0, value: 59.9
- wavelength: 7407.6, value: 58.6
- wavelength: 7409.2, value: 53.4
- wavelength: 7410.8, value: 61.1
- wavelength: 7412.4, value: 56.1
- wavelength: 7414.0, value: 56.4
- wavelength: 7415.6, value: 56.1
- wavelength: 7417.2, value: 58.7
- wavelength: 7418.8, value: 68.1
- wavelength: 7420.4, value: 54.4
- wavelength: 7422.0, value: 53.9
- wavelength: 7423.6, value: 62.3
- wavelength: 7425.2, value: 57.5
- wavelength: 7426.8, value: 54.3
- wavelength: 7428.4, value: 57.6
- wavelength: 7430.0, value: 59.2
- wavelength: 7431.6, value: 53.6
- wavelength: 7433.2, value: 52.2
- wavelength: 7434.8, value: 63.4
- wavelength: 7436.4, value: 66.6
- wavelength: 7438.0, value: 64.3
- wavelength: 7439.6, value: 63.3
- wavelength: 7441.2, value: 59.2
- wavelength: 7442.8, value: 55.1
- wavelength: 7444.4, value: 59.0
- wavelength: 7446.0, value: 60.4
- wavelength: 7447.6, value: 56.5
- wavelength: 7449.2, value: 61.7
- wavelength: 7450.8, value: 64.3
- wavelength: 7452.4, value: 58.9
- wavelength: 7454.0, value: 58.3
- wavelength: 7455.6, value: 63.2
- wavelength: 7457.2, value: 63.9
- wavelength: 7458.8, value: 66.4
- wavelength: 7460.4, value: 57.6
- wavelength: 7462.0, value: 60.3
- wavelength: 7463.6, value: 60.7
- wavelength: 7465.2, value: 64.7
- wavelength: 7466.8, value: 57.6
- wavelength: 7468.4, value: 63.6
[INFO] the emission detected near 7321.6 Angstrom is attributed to H-alpha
